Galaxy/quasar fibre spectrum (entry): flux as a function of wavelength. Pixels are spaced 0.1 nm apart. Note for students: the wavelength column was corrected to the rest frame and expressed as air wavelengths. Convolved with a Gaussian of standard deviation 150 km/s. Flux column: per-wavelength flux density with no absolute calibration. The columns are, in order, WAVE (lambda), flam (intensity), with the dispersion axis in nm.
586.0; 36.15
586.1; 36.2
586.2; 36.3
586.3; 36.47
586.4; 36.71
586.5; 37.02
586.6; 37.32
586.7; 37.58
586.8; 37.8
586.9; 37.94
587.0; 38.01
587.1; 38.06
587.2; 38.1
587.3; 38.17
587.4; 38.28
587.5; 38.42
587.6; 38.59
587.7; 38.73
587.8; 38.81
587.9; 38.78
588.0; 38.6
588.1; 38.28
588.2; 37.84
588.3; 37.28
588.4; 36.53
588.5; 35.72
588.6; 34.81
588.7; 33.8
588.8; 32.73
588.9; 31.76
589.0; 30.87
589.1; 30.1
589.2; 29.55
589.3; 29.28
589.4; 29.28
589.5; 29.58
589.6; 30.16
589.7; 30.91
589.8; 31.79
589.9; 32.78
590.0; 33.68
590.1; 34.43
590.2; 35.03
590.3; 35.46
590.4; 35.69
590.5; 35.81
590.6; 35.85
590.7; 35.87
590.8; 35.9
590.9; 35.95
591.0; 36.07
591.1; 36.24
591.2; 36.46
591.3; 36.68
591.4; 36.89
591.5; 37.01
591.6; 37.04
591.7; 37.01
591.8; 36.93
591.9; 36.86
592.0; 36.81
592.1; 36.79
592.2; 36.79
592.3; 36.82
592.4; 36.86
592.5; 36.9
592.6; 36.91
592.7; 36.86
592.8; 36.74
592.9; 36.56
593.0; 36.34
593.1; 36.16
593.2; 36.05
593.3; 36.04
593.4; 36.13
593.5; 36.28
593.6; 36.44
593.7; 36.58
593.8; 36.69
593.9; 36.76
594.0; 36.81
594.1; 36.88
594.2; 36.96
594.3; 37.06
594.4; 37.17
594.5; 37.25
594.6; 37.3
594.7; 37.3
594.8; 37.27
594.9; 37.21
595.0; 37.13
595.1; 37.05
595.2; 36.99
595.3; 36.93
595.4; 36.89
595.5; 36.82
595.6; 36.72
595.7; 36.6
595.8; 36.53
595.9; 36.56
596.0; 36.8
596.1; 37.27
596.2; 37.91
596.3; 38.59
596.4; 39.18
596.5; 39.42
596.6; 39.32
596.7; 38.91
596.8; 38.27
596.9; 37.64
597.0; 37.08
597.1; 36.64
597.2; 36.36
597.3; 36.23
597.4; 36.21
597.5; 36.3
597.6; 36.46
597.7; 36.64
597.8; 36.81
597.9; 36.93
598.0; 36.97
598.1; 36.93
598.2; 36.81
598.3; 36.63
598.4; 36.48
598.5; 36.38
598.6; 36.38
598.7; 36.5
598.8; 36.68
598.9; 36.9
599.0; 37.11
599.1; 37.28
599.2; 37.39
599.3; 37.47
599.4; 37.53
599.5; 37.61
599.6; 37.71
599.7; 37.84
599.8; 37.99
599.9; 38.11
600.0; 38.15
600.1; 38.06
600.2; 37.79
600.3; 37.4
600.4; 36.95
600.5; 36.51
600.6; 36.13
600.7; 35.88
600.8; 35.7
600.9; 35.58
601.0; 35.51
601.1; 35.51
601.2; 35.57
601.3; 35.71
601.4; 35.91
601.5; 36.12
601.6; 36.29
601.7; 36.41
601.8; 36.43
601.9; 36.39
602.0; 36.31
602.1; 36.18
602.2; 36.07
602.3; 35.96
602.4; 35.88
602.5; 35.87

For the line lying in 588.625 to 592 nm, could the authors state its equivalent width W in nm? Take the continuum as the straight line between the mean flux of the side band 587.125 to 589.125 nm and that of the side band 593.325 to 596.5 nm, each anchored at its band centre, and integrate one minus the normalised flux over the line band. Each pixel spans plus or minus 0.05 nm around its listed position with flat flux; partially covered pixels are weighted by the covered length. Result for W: 0.234 nm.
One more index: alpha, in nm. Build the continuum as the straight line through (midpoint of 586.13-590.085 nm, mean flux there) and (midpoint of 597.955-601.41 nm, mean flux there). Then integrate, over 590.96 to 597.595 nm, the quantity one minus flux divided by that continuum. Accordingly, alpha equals -0.16 nm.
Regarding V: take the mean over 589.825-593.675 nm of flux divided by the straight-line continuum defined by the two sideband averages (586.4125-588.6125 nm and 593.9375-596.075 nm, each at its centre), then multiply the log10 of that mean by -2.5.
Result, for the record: 0.034 mag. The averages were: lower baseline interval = 37.8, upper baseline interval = 37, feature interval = 36.2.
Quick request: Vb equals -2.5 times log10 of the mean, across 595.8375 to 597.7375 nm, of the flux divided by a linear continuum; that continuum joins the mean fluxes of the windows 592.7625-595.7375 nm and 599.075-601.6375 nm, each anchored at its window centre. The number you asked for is -0.02 mag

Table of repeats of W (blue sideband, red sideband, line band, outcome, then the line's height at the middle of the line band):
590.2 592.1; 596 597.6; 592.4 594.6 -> 0.01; 36.9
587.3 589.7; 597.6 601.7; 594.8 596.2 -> -0.04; 36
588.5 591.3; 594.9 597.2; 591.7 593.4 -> -0.07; 35.2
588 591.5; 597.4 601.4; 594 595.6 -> -0.07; 35.6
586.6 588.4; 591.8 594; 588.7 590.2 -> 0.25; 37.6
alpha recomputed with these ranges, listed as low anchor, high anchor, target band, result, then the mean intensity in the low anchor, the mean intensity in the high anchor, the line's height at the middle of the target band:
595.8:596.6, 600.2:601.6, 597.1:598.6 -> 0.029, 38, 36.1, 37.3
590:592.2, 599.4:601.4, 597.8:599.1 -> -0.002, 36.2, 36.8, 36.7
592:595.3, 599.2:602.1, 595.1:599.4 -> -0.042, 36.8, 36.7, 36.8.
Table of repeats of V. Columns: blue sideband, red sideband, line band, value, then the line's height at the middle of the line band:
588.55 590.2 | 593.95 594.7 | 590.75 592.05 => -0.083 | 33.9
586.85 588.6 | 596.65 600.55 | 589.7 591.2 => 0.083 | 37.7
